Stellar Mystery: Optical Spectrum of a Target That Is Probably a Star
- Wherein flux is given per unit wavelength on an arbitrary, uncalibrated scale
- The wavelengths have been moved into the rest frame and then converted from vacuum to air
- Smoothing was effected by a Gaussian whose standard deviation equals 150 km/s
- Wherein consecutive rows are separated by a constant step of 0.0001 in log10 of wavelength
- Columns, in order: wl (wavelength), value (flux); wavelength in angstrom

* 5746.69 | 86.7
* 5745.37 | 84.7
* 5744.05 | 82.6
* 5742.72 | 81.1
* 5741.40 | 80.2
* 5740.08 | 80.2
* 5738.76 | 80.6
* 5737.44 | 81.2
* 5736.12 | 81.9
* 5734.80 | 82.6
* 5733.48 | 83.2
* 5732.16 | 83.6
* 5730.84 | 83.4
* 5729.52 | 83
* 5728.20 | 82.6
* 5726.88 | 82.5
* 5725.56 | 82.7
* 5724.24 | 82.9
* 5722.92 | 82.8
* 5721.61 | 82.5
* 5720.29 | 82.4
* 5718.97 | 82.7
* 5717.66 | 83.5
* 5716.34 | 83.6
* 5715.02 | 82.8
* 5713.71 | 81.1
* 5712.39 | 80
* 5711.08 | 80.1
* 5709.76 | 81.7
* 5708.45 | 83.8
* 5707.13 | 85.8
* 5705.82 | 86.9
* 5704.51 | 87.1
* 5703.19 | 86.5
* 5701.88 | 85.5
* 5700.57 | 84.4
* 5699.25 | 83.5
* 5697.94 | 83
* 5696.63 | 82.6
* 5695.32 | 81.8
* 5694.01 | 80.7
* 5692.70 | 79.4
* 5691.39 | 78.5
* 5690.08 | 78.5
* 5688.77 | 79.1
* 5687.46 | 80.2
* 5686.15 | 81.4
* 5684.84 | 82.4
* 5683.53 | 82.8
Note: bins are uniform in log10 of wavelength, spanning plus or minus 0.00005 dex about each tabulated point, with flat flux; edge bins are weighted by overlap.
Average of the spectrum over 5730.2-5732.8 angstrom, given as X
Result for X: 83.5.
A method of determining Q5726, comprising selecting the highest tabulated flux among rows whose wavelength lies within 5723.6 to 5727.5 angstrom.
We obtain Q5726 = 82.9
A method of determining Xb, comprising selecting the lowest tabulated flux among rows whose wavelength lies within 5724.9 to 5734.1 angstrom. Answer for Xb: 82.5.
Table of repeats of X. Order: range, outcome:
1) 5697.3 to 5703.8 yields 84.6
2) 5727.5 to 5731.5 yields 82.9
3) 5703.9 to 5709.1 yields 85.9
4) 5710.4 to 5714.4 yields 80.5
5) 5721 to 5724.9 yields 82.8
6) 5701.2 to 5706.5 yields 86.6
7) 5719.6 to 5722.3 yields 82.5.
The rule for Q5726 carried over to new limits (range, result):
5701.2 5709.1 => 87.1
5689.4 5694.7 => 80.7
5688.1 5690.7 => 79.1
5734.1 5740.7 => 82.6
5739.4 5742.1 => 80.2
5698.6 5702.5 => 85.5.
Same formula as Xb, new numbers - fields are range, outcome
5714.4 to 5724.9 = 82.4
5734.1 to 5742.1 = 80.2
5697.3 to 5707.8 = 83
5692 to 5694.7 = 79.4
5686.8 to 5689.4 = 79.1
